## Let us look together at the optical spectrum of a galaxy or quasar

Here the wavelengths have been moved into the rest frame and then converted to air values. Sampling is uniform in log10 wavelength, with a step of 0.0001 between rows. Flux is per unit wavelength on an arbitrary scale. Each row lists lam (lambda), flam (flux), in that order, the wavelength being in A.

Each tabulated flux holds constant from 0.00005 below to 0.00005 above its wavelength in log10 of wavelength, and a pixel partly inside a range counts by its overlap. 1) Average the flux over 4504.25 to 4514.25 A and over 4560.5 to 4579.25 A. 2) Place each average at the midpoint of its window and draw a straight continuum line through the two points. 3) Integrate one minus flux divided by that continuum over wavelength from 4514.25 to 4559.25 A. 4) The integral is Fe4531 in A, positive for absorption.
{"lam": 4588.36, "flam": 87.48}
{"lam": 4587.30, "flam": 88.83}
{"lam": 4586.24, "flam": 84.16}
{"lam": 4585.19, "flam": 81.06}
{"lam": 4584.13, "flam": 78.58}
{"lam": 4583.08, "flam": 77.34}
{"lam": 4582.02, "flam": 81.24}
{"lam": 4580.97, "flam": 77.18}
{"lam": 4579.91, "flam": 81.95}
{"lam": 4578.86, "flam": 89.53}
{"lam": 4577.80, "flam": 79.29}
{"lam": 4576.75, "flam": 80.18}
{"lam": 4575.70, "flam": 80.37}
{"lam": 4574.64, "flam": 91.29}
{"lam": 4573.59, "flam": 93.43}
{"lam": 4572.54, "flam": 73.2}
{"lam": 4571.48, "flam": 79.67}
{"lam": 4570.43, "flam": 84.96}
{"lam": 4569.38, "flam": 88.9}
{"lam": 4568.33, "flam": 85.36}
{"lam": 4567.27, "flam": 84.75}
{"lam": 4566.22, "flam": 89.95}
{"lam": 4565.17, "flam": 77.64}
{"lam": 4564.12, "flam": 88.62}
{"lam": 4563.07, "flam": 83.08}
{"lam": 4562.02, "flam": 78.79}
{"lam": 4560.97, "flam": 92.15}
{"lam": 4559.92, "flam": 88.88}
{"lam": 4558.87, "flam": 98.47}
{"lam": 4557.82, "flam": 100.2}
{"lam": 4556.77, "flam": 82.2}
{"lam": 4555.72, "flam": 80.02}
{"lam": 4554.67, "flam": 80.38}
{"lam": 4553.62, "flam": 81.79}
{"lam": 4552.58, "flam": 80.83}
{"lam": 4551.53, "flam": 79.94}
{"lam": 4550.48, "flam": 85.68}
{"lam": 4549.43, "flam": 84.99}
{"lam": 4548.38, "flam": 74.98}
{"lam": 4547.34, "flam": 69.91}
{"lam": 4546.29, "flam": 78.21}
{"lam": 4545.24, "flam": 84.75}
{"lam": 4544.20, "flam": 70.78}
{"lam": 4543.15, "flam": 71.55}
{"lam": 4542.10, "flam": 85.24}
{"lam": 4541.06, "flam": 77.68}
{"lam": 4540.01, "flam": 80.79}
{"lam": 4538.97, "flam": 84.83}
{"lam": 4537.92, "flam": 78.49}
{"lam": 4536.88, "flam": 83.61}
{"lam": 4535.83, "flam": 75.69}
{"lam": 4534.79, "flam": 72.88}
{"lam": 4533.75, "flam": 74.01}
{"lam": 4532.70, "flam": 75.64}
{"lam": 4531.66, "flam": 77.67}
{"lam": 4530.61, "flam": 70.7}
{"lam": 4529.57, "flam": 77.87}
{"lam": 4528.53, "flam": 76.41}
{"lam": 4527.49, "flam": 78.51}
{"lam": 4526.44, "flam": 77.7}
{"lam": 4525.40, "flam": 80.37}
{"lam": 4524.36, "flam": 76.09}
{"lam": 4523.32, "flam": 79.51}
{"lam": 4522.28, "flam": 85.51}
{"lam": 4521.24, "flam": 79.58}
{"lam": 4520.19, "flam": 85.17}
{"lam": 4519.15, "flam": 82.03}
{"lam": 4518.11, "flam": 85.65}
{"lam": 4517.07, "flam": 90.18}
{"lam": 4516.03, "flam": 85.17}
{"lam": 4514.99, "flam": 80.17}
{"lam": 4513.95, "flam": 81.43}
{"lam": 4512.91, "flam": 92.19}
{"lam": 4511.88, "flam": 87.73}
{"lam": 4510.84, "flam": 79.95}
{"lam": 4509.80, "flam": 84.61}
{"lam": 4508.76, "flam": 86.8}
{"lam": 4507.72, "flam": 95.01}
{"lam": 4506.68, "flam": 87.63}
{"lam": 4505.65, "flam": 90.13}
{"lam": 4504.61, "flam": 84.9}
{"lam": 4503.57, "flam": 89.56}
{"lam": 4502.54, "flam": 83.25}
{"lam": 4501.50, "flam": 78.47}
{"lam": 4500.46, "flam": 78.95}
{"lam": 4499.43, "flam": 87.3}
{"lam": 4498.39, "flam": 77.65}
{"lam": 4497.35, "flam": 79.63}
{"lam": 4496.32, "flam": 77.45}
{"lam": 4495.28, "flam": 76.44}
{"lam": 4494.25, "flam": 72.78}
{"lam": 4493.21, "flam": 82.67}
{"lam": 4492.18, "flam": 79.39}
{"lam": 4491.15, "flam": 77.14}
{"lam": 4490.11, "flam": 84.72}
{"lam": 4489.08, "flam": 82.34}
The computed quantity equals 2.9 A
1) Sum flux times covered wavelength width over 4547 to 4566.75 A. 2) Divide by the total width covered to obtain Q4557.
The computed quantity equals 84.3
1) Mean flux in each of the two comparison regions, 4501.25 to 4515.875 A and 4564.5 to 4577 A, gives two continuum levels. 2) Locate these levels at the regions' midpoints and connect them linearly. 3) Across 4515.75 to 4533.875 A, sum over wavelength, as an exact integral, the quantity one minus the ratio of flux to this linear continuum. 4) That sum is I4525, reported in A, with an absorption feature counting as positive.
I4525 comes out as 1.19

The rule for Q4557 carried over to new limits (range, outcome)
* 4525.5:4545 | 77.4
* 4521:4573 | 81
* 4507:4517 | 86.1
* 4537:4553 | 79.3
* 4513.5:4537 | 79.5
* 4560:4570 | 85.6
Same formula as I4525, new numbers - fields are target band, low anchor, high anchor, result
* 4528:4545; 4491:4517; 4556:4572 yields 1.6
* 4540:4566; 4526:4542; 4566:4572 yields -0.2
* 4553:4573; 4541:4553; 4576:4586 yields -1.4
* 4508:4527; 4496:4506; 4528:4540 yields -0.8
